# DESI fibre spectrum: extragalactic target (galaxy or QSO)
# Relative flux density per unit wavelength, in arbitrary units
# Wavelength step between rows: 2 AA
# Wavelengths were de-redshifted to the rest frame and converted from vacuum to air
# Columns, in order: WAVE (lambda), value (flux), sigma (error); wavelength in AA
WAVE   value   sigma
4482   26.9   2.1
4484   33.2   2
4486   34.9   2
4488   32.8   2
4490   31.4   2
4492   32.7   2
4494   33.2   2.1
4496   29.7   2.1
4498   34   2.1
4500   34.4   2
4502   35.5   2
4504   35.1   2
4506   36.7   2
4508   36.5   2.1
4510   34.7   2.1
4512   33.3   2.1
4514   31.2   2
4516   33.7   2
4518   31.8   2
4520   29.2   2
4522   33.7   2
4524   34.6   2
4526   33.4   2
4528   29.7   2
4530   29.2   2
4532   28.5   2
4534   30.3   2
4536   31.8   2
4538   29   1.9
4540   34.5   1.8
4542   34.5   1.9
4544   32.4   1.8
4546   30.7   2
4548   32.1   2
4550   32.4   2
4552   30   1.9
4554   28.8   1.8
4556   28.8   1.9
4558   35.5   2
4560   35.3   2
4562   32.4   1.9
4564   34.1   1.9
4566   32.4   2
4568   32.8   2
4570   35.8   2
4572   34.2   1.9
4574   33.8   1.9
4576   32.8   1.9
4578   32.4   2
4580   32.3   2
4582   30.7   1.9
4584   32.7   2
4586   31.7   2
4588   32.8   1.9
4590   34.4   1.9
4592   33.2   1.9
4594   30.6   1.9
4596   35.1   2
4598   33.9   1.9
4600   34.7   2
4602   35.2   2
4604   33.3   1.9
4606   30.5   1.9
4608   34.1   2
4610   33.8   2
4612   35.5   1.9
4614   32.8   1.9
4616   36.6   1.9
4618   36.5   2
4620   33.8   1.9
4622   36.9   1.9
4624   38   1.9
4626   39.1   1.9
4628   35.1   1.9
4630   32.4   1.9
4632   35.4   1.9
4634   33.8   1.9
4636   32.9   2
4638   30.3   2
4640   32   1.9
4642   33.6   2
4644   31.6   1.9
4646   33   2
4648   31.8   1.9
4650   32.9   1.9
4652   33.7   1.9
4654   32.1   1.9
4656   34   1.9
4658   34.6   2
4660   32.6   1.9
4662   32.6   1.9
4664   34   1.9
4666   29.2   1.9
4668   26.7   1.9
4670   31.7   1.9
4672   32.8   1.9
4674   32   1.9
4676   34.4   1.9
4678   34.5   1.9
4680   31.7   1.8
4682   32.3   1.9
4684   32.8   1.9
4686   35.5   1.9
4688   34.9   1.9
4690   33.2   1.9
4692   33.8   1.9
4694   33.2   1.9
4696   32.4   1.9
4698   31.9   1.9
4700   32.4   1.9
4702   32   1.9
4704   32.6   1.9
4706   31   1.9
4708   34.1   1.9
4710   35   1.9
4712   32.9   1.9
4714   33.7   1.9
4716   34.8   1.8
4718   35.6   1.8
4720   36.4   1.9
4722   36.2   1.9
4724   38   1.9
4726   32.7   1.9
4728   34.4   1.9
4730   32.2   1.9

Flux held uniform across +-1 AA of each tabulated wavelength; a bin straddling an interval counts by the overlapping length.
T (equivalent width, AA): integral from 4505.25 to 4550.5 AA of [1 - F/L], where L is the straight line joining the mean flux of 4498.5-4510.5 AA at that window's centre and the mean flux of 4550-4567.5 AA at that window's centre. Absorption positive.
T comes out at 2.3 AA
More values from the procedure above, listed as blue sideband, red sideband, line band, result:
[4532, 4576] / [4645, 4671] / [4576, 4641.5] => -3.08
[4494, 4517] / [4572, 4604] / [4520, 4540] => 1.52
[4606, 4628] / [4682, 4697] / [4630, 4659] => 1.49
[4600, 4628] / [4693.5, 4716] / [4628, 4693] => 2.20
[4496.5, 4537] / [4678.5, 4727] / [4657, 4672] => 0.82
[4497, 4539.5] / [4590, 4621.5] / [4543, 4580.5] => 0.88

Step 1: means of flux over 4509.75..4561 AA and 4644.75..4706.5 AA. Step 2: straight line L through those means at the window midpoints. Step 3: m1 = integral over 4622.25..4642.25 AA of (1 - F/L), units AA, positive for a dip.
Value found -1.2 AA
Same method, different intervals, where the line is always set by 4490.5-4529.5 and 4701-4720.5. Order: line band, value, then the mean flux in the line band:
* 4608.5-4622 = -0.6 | 35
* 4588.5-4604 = -0.2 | 33.8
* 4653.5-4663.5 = 0.1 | 33.3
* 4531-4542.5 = 0.7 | 31.3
